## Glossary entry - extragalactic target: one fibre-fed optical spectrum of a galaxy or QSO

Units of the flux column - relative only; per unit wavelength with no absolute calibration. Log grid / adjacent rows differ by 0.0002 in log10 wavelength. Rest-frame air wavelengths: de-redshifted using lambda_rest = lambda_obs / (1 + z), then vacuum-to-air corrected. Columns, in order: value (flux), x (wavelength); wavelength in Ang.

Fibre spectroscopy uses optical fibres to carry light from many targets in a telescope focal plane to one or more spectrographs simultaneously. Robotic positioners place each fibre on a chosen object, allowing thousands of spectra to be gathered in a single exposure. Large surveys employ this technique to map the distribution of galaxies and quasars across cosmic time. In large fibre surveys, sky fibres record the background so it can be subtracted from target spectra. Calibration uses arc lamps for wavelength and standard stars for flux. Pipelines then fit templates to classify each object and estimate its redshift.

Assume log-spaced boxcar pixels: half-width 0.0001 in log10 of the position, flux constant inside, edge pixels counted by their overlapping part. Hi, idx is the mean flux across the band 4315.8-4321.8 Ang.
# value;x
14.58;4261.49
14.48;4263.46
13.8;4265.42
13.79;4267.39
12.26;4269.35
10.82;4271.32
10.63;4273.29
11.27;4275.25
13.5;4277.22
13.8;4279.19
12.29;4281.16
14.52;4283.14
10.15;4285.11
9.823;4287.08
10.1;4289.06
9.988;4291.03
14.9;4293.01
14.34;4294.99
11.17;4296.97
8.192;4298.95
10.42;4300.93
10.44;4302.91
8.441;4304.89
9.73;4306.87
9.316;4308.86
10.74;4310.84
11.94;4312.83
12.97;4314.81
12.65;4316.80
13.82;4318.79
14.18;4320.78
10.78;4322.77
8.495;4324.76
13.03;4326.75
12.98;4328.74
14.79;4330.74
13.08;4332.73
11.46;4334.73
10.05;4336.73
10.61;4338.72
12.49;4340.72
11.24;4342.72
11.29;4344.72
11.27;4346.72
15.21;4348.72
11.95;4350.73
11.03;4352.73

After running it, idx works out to 13.5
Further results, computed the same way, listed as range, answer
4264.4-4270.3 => 13.3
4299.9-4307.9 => 9.75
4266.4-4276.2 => 11.8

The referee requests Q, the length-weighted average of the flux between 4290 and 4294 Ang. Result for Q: 12.4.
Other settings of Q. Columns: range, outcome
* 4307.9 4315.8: 11.3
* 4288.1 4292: 10.1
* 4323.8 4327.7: 10.8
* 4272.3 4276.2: 11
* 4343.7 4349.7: 12.6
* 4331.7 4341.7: 11.6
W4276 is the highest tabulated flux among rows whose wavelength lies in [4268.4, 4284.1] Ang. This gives 14.52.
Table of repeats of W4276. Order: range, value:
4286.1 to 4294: 14.9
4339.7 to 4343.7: 12.49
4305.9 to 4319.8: 13.82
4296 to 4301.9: 11.17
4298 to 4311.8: 10.74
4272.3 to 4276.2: 11.27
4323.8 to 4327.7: 13.03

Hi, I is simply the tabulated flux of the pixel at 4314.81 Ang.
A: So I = 12.97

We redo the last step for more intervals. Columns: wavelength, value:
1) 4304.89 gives 8.441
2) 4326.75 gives 13.03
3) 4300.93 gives 10.42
